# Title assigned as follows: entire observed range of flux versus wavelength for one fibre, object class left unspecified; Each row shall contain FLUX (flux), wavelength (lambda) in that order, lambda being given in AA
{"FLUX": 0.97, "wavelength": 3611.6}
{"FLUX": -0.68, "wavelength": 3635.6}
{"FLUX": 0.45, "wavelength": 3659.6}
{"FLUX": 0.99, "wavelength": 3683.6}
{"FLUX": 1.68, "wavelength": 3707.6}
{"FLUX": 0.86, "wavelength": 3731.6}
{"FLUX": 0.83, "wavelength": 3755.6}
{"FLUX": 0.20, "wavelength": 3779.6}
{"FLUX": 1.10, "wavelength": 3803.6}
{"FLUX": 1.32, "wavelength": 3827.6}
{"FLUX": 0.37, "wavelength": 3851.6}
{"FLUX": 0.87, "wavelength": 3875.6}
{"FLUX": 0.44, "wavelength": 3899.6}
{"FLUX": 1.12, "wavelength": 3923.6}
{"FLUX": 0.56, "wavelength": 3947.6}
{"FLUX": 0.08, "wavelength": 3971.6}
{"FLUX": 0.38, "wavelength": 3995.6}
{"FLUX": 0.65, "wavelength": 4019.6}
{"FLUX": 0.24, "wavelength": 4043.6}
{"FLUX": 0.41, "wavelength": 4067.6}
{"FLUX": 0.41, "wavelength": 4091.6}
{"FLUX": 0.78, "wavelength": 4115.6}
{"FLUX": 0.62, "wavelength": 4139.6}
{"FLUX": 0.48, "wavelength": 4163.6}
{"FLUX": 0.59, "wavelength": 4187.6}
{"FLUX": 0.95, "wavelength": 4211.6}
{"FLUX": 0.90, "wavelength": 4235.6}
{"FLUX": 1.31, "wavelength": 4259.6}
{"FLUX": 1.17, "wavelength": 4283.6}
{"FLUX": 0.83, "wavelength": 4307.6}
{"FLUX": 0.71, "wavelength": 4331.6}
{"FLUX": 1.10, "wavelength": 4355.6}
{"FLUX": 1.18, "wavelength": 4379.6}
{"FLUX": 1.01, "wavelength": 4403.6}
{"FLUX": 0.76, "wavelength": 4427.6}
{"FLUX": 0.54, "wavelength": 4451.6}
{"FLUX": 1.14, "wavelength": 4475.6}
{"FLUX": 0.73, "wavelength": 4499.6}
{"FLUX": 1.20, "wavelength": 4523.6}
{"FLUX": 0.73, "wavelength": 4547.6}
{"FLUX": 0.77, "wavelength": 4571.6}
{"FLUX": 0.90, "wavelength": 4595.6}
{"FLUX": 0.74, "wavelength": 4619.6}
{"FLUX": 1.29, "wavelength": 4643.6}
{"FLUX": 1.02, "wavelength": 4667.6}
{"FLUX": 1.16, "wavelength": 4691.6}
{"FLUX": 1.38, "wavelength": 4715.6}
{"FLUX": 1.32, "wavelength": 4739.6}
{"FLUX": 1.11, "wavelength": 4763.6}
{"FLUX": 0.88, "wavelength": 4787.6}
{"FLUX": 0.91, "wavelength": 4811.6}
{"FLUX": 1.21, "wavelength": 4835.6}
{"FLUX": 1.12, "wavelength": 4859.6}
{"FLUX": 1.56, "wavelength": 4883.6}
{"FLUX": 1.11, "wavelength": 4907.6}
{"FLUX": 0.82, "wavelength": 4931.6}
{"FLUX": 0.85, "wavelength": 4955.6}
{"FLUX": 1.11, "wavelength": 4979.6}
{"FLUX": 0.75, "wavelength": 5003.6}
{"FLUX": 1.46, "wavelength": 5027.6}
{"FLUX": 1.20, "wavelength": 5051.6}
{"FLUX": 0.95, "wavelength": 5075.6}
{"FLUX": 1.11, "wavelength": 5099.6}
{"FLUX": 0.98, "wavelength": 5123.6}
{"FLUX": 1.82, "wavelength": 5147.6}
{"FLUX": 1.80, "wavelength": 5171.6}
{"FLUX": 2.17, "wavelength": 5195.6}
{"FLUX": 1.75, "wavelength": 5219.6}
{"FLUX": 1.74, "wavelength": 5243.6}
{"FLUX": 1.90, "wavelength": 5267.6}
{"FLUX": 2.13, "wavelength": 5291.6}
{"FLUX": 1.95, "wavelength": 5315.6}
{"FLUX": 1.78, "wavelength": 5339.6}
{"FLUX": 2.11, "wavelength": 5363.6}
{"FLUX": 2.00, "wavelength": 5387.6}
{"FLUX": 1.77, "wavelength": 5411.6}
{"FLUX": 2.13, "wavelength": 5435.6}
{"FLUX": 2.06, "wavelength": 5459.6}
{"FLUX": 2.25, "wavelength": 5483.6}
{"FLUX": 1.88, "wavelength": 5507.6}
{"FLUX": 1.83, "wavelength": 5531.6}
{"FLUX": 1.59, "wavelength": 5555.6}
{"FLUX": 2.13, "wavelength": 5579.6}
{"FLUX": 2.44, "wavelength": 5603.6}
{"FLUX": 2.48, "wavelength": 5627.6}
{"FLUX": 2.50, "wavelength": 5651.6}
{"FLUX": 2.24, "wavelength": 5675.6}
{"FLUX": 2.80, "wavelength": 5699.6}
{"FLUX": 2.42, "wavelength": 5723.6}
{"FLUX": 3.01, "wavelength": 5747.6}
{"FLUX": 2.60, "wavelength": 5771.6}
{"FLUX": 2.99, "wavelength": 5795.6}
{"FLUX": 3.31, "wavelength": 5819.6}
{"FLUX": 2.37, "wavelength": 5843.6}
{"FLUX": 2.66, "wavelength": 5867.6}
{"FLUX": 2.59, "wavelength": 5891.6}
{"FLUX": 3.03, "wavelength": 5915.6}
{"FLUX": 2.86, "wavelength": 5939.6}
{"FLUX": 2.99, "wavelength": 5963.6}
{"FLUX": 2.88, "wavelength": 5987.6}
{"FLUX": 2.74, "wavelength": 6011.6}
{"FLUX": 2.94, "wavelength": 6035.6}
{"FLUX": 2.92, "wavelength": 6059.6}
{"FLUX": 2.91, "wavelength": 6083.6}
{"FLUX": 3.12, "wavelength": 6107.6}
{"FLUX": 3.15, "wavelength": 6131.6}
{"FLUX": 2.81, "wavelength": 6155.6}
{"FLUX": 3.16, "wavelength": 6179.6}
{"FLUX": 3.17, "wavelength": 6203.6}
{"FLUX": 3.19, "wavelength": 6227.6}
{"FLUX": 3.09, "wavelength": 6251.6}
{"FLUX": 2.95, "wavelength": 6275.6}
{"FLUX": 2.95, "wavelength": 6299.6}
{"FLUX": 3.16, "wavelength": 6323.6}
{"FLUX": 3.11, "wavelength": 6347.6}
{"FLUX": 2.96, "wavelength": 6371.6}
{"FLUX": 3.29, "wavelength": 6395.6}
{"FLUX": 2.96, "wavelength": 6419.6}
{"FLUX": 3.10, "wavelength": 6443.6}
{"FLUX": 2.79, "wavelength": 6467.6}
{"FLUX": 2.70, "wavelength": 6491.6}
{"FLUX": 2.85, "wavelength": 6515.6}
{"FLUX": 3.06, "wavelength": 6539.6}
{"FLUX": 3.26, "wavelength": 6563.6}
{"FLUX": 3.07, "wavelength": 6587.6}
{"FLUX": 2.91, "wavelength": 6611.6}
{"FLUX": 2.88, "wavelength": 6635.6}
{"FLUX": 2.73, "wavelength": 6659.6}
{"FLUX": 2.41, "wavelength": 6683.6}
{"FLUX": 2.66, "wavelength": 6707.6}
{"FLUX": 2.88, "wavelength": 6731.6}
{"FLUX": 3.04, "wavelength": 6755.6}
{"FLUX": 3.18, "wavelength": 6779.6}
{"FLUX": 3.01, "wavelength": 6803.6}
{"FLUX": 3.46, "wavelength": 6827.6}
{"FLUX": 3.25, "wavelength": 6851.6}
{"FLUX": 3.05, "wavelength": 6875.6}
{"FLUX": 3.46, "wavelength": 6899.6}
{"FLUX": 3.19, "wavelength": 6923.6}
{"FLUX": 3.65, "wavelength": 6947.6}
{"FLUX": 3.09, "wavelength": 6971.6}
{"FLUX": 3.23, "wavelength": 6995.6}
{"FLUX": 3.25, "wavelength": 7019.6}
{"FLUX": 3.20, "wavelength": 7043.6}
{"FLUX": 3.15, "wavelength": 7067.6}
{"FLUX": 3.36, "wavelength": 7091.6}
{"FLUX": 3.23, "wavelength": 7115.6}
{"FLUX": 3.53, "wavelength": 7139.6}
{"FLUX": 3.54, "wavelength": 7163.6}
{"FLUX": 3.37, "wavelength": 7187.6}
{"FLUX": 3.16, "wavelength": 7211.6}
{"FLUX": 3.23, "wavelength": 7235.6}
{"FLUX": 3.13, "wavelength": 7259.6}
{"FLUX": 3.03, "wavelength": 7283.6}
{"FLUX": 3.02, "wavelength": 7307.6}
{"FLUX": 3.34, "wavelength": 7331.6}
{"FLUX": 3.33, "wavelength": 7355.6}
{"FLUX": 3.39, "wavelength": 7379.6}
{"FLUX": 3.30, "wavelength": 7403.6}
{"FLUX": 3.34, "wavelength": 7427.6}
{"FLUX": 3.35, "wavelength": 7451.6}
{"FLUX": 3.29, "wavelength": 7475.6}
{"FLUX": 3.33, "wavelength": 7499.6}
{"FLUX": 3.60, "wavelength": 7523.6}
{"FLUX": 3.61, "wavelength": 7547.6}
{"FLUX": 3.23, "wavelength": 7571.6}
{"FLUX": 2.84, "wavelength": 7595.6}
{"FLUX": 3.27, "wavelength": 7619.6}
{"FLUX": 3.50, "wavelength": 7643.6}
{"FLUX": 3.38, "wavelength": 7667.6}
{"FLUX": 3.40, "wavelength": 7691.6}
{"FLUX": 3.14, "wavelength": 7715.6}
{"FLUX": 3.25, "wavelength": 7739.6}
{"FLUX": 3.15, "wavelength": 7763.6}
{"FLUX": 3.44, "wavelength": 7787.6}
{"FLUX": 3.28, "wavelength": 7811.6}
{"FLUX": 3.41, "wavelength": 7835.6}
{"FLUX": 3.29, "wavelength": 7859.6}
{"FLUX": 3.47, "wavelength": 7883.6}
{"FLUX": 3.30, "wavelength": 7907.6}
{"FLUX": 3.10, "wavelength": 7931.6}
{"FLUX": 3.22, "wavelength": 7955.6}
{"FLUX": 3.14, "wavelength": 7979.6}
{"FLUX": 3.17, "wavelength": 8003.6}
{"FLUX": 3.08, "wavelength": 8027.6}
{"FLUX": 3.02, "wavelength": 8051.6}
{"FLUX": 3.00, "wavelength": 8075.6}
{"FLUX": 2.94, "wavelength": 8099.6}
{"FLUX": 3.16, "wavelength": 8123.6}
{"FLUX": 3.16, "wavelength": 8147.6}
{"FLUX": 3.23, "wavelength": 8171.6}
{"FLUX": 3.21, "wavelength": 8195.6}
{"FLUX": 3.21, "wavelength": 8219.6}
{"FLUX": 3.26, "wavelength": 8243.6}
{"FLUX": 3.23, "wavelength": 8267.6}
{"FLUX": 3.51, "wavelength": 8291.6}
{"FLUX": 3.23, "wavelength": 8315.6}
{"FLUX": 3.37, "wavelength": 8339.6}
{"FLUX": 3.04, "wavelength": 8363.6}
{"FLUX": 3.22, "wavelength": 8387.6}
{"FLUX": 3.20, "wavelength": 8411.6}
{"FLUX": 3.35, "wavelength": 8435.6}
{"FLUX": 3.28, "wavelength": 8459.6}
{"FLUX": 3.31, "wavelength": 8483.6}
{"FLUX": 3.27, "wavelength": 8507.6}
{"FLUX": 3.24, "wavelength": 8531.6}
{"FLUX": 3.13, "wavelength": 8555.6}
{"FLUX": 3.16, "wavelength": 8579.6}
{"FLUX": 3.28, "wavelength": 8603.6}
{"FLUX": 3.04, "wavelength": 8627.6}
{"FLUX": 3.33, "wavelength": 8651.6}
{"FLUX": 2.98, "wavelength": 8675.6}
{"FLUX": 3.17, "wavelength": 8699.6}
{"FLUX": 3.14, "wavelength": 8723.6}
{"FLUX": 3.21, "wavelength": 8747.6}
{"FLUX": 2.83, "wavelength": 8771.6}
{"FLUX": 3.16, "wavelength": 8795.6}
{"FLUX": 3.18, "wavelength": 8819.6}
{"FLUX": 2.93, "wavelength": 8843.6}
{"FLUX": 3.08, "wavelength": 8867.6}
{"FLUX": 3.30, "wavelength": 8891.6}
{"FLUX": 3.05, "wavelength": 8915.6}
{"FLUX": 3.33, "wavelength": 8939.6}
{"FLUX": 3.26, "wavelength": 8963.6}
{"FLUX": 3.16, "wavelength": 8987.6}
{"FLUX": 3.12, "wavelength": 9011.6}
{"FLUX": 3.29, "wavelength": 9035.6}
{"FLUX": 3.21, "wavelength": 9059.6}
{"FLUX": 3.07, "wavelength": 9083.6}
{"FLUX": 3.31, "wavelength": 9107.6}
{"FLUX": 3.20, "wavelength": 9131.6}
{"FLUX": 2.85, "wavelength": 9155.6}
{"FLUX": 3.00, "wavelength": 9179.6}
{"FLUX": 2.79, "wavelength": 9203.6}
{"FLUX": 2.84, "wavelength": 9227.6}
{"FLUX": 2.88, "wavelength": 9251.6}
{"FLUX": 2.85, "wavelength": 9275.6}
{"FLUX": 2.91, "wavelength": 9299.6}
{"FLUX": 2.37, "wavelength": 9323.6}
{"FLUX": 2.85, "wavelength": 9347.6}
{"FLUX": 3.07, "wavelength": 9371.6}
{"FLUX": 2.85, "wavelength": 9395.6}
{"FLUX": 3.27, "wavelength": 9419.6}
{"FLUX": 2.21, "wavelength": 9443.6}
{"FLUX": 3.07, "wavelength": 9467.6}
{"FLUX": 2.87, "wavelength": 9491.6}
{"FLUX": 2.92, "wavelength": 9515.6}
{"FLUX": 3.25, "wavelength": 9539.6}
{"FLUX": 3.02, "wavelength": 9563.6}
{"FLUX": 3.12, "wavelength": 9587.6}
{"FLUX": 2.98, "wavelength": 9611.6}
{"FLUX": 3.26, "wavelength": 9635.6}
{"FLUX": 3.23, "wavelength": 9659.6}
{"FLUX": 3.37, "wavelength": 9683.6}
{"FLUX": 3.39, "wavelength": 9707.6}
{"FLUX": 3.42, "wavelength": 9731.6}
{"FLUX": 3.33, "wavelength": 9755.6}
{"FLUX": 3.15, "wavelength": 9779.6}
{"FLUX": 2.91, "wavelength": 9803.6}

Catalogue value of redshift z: 0.29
